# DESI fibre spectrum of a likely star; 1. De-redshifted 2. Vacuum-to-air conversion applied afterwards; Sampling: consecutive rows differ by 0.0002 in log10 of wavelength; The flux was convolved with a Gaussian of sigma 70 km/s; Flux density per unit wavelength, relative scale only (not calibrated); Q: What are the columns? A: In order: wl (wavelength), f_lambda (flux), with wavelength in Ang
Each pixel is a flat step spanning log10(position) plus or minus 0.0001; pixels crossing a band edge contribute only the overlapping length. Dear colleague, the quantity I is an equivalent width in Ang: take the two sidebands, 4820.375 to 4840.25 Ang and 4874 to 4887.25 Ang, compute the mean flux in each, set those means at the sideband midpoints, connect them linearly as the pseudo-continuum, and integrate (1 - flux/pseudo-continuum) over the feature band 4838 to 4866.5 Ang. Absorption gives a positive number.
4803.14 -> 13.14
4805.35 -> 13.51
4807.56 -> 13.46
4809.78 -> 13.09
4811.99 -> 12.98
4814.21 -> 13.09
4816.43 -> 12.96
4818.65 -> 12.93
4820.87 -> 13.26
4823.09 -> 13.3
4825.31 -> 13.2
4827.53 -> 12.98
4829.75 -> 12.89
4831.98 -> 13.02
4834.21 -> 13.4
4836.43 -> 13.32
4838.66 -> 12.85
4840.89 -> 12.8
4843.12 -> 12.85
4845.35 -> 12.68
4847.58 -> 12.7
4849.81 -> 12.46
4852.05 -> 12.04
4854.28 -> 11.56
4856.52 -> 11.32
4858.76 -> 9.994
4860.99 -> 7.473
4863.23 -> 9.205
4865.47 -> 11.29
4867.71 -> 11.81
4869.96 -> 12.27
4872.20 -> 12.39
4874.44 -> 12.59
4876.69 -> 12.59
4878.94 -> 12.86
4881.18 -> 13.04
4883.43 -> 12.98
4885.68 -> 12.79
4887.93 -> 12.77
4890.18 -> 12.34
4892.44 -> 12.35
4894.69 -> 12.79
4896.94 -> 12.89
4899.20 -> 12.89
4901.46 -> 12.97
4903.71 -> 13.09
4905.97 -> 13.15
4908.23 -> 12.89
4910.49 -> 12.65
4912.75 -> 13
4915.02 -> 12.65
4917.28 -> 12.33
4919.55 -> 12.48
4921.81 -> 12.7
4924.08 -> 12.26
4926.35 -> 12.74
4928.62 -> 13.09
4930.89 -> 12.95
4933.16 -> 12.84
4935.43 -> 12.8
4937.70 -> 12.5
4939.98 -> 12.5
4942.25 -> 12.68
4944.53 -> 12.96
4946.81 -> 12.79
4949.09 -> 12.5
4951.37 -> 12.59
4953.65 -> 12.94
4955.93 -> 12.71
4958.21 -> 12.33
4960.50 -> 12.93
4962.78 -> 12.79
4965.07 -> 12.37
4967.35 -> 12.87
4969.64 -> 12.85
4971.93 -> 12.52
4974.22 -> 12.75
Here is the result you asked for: 3.4 Ang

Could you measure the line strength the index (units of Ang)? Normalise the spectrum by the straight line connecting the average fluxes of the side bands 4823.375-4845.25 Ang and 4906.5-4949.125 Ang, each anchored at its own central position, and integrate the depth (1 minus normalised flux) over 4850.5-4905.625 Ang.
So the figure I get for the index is 3.6 Ang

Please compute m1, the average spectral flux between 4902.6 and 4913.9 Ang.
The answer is 12.9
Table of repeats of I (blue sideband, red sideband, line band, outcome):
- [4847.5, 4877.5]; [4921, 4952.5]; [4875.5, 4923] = -3.0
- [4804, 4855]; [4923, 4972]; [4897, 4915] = -0.2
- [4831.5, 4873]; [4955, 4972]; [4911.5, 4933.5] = -0.6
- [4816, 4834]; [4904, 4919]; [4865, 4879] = 0.7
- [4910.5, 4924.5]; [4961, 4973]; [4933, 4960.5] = -0.1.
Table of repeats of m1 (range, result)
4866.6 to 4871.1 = 12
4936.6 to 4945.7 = 12.7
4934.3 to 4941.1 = 12.6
